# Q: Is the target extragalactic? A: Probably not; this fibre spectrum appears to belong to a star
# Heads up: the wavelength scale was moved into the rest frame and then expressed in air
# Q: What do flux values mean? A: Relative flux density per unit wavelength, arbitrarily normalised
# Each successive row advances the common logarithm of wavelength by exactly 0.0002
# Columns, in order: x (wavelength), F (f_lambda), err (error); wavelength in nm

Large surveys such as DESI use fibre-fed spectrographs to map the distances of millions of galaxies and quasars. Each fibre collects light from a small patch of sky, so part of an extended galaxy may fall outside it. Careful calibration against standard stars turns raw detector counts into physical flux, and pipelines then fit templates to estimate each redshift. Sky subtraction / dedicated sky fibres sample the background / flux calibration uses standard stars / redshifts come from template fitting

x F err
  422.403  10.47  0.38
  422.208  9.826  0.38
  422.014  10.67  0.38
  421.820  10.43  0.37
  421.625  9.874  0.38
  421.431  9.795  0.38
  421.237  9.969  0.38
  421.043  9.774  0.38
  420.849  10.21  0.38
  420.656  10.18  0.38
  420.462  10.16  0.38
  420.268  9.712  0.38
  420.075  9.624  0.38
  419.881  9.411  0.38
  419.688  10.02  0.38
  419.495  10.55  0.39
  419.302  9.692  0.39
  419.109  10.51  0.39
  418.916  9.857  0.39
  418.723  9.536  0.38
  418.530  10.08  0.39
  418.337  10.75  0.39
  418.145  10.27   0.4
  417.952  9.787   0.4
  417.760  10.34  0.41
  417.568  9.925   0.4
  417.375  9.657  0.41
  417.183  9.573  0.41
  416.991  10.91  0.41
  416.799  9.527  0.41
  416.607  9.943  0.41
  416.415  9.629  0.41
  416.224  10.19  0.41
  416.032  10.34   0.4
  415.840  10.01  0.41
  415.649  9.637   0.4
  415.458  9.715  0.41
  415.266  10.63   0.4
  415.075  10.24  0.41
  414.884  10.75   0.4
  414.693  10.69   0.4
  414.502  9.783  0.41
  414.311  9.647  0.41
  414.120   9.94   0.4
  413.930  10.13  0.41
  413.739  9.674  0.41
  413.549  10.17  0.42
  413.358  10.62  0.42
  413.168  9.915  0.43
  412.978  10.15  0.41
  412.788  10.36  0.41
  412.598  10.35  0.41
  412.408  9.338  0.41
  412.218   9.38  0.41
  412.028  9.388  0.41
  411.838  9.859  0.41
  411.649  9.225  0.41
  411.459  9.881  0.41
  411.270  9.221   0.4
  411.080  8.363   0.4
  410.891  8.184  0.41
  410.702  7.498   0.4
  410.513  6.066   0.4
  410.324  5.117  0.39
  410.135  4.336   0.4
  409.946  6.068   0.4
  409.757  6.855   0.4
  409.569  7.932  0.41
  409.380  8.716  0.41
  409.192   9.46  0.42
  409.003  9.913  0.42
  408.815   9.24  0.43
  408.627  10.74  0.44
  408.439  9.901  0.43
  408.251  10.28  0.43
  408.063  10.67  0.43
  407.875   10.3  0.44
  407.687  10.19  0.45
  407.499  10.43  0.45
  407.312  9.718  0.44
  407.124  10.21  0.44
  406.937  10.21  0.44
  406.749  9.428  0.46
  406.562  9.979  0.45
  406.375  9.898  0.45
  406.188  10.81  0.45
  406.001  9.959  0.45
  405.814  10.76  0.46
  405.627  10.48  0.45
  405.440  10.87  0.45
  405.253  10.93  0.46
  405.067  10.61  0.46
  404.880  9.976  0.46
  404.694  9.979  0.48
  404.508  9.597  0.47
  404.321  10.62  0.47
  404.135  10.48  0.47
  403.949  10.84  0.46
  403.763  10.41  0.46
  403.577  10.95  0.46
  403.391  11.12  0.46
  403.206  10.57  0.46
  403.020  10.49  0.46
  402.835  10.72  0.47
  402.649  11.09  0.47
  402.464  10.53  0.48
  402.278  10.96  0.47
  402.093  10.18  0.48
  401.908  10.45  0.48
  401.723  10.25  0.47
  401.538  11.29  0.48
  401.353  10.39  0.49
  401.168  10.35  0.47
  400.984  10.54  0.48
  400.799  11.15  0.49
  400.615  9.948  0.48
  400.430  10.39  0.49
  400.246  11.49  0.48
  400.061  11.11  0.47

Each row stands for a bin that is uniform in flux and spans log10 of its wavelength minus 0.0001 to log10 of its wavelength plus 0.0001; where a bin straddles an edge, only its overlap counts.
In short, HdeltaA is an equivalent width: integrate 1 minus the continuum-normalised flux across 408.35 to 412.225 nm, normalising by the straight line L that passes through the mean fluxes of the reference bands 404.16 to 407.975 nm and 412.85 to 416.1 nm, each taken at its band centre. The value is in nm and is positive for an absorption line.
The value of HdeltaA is 0.71 nm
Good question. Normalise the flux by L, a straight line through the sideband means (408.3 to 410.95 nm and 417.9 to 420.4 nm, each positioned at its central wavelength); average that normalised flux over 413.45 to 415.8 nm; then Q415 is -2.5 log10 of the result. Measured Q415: -0.12 mag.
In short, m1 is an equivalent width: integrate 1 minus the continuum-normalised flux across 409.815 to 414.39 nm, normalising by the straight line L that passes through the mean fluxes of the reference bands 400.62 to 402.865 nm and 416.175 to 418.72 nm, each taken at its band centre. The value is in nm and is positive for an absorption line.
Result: 0.61 nm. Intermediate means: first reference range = 10.6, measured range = 8.86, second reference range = 10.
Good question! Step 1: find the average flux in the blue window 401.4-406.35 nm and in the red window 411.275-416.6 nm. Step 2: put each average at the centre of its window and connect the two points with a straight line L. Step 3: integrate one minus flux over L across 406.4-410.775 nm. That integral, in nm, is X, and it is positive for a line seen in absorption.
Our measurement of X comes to 0.61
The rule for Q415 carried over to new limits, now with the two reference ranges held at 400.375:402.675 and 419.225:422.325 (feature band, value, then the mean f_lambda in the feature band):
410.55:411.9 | 0.17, 8.75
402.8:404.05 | -0.02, 10.7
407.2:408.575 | 0.02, 10.2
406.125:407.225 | 0.04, 10.1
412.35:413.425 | 0.01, 10.1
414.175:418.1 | 0.01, 10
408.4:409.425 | 0.07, 9.7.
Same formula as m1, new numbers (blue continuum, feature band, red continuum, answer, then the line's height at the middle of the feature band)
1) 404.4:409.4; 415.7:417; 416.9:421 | 0.01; 10.1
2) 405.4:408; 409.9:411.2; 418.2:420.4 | 0.46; 10.1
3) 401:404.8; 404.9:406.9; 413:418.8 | 0.02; 10.4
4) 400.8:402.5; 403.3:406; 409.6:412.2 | -0.24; 9.66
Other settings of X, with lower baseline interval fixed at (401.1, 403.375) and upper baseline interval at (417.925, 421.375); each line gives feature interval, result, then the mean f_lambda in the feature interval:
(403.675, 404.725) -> 0.02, 10.3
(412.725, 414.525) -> 0.03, 10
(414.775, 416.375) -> 0.00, 10.2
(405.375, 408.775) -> 0.07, 10.2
